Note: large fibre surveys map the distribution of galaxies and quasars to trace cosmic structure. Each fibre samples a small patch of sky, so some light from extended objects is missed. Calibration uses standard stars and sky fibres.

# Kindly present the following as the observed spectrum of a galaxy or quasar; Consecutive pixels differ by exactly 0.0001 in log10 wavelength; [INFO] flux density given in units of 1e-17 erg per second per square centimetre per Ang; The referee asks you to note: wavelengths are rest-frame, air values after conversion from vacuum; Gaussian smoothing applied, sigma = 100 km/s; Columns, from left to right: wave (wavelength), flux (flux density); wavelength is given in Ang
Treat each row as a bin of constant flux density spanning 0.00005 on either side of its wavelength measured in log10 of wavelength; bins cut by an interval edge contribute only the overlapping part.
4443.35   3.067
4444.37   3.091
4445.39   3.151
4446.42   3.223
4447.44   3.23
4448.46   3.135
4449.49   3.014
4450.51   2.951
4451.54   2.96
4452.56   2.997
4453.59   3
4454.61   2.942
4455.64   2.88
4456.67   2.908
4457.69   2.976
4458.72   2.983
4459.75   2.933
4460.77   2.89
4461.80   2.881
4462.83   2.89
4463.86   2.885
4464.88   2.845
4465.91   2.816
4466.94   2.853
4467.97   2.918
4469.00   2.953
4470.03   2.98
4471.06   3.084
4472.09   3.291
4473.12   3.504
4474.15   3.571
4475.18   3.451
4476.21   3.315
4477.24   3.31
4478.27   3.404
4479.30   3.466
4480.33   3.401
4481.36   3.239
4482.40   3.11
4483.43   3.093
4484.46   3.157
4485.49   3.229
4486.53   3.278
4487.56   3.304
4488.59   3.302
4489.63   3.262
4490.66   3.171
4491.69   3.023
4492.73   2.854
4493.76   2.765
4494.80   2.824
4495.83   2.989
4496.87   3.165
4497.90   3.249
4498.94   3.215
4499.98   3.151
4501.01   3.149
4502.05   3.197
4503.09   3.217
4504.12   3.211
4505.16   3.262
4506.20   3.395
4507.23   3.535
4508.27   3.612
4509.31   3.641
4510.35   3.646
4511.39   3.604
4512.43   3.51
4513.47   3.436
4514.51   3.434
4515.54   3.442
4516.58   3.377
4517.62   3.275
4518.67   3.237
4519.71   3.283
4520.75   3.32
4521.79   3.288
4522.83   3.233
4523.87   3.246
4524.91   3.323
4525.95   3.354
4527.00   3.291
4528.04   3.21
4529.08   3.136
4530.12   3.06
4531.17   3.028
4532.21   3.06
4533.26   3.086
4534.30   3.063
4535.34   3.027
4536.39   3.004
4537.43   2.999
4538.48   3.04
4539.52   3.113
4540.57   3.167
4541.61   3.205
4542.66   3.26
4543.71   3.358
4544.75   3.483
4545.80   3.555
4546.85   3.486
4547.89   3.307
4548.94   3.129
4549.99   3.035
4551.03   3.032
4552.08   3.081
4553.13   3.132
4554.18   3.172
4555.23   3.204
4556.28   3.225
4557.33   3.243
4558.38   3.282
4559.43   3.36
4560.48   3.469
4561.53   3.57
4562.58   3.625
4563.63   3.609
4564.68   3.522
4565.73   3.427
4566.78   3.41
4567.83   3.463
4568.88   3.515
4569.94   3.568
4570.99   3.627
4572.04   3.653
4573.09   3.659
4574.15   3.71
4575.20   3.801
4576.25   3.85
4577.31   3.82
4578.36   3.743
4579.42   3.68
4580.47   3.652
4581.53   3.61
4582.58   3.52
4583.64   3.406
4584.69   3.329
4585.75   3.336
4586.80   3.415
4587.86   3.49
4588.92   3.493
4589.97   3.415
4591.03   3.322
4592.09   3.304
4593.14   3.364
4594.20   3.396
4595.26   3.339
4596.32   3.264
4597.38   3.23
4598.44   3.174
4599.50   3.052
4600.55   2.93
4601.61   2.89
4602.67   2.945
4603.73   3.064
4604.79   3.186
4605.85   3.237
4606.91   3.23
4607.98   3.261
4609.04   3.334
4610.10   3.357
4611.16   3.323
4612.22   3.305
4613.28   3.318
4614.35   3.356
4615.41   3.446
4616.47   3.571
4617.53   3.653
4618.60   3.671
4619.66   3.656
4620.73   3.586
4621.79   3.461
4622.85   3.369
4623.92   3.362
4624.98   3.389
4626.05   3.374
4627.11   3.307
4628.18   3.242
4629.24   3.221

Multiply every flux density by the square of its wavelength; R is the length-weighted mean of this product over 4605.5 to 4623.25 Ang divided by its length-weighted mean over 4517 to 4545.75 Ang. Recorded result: 1.11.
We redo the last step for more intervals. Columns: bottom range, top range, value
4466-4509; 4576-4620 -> 1.11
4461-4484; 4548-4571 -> 1.10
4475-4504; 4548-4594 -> 1.12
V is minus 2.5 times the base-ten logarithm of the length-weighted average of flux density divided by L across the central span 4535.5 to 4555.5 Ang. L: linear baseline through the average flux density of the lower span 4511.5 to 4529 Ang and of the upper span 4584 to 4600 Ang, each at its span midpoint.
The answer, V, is 0.05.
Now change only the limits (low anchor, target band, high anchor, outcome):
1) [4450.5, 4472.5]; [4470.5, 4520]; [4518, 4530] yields -0.06 mag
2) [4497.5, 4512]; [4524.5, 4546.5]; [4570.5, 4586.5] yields 0.09 mag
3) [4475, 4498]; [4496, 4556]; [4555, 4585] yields 0.03 mag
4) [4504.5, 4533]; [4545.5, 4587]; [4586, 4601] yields -0.05 mag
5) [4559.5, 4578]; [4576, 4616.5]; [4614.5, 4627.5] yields 0.06 mag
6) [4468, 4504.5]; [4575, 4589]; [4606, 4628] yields -0.07 mag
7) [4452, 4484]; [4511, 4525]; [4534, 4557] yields -0.07 mag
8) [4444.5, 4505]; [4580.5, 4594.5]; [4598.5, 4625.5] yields -0.05 mag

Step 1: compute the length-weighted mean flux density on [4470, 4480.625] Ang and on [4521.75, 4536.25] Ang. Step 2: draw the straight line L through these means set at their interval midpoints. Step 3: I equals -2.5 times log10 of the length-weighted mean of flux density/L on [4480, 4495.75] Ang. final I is 0.06 mag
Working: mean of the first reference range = 3.36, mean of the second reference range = 3.16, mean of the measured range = 3.13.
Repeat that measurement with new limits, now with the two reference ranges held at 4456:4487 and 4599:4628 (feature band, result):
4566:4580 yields -0.12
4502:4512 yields -0.09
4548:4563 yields 0.00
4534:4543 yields 0.04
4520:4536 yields 0.01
